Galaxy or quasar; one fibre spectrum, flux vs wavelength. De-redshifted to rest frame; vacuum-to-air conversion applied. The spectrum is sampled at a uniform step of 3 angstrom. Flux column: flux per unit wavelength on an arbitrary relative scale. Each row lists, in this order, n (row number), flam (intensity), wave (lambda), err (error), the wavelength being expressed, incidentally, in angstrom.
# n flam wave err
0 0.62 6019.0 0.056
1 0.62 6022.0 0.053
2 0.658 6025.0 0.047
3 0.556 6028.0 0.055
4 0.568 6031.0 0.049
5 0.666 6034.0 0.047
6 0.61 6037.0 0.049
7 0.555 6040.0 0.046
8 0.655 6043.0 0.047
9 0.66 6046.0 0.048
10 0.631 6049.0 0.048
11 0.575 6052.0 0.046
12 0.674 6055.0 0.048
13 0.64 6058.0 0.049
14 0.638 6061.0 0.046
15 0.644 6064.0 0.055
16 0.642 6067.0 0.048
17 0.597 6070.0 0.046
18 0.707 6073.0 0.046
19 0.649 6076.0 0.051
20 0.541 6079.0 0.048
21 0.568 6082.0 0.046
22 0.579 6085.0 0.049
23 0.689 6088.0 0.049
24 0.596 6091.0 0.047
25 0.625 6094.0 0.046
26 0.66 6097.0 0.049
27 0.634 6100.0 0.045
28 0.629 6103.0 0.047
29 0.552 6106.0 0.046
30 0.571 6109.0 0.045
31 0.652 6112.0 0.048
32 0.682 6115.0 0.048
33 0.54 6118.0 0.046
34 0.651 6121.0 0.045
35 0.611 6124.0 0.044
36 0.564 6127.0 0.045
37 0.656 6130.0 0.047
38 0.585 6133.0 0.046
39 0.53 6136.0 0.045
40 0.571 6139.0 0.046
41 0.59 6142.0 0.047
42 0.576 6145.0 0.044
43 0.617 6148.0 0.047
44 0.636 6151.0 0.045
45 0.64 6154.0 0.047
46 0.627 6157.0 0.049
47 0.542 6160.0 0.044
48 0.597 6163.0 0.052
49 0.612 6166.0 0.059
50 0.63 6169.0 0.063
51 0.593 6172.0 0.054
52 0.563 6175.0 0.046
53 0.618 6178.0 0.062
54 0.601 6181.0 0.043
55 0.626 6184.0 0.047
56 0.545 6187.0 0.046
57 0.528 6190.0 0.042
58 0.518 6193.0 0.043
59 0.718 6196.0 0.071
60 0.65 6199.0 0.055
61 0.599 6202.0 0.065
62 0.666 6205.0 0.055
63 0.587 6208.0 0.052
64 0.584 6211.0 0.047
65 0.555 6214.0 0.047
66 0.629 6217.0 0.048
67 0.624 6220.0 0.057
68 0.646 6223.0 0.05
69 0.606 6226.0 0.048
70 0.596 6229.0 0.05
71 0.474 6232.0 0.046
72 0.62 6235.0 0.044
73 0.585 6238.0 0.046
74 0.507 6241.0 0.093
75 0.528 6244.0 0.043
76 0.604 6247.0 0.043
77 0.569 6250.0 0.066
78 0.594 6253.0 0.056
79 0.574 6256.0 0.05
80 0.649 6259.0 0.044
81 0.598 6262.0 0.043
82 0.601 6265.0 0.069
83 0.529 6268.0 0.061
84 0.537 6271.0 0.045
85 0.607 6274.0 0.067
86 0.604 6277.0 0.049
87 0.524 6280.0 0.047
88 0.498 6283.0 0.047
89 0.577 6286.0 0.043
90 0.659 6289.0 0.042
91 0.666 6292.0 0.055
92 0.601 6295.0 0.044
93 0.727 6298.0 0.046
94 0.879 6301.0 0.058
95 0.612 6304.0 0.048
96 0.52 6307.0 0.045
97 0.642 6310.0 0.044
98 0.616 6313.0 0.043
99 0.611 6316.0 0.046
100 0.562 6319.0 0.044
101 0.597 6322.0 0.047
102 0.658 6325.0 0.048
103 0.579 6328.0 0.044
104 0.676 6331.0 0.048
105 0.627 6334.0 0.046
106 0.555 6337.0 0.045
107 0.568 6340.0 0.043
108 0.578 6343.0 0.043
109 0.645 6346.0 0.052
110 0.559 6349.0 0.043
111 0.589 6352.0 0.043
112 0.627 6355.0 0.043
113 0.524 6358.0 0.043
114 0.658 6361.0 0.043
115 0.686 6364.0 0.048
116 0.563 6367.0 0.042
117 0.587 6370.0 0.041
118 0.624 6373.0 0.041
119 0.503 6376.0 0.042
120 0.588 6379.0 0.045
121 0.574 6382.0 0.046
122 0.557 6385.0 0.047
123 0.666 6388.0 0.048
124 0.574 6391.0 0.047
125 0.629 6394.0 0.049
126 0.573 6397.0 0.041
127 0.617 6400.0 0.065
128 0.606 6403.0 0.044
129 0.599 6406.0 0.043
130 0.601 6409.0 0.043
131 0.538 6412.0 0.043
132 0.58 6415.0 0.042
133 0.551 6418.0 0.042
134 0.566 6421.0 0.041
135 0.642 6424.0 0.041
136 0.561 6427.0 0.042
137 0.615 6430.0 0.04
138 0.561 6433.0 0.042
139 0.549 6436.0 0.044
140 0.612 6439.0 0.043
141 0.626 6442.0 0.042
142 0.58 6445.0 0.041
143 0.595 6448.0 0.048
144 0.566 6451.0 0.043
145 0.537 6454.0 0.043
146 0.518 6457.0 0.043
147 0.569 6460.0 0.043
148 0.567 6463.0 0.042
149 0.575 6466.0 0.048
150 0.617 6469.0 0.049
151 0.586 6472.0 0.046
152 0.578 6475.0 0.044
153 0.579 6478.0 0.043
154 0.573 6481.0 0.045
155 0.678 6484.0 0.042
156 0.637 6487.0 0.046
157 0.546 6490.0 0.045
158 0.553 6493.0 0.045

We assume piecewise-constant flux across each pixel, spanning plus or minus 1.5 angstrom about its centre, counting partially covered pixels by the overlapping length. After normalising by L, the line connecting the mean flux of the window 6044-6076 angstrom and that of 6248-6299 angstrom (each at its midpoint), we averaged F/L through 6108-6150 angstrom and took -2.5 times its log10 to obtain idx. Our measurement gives 0.05 mag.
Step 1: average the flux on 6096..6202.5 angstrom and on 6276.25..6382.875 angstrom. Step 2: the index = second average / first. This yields 1.01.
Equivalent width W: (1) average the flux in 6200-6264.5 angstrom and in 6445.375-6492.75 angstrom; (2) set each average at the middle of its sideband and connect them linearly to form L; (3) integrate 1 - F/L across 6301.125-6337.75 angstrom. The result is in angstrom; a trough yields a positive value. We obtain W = -1.8 angstrom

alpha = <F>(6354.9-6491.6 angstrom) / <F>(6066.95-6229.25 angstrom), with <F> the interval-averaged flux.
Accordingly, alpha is 0.97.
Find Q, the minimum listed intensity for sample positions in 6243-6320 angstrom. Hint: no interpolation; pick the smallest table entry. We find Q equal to 0.498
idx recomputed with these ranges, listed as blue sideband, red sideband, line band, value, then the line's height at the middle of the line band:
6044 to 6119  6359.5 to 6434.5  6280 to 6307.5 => -0.06 mag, 0.603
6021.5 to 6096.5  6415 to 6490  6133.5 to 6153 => 0.05 mag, 0.614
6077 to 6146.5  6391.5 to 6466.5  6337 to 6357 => -0.01 mag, 0.587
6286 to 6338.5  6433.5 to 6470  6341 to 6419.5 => 0.02 mag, 0.605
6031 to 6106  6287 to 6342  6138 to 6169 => 0.04 mag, 0.627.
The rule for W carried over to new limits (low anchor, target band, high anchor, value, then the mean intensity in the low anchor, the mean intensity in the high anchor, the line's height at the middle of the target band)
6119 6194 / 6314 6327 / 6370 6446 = -0.4 angstrom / 0.593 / 0.588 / 0.59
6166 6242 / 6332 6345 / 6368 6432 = 0.0 angstrom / 0.596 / 0.588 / 0.59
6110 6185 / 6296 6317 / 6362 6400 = -2.1 angstrom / 0.604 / 0.595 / 0.598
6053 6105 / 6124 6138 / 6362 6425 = 0.8 angstrom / 0.629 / 0.592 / 0.623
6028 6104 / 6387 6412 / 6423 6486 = -0.5 angstrom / 0.624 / 0.585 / 0.59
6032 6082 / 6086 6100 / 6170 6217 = -0.4 angstrom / 0.628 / 0.598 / 0.62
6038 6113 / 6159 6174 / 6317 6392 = 0.5 angstrom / 0.622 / 0.597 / 0.614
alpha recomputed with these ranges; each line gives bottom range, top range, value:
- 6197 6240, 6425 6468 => 0.96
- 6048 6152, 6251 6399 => 0.98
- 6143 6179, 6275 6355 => 1.01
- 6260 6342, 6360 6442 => 0.97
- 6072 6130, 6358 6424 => 0.96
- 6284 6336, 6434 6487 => 0.92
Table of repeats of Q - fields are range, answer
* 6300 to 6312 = 0.52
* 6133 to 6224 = 0.518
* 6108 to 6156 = 0.53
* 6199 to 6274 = 0.474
